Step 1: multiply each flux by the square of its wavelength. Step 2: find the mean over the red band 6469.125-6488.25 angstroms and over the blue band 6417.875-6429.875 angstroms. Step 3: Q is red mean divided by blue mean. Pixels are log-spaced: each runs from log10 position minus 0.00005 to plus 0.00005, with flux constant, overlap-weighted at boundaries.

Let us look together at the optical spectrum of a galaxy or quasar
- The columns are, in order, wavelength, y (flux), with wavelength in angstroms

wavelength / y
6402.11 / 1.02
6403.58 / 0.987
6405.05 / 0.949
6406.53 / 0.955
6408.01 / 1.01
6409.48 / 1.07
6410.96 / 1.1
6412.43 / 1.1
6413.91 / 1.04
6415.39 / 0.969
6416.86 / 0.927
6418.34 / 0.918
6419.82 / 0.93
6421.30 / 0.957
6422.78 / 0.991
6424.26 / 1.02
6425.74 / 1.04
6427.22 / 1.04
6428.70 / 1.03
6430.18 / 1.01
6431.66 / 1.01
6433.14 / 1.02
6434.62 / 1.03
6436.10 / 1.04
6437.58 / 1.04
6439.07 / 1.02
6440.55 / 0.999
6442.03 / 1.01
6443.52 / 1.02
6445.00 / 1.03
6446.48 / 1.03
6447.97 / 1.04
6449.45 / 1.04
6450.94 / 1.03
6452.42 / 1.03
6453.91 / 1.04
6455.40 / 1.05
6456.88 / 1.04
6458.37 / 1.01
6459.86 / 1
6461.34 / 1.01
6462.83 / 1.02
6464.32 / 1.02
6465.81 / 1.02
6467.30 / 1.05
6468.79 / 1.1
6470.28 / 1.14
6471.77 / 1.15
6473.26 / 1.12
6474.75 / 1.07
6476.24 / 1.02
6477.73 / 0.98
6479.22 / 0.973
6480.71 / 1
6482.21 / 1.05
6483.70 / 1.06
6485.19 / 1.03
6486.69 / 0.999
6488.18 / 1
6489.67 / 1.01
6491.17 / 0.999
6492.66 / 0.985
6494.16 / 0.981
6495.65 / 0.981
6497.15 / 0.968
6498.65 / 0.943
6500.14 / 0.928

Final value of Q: 1.07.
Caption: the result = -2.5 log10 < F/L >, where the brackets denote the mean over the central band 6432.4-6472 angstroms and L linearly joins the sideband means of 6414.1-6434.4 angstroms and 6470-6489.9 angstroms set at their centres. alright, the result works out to -0.021 mag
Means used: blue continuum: 0.992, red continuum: 1.04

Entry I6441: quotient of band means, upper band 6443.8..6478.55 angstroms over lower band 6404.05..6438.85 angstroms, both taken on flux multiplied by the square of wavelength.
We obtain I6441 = 1.0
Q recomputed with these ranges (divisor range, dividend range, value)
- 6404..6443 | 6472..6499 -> 1.02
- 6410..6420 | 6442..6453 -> 1.04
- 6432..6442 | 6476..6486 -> 1.01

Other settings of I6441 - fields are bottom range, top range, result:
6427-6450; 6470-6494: 1.02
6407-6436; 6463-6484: 1.06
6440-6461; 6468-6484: 1.04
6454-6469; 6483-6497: 0.98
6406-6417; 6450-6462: 1.01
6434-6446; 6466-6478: 1.07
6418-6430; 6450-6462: 1.04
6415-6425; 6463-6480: 1.12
